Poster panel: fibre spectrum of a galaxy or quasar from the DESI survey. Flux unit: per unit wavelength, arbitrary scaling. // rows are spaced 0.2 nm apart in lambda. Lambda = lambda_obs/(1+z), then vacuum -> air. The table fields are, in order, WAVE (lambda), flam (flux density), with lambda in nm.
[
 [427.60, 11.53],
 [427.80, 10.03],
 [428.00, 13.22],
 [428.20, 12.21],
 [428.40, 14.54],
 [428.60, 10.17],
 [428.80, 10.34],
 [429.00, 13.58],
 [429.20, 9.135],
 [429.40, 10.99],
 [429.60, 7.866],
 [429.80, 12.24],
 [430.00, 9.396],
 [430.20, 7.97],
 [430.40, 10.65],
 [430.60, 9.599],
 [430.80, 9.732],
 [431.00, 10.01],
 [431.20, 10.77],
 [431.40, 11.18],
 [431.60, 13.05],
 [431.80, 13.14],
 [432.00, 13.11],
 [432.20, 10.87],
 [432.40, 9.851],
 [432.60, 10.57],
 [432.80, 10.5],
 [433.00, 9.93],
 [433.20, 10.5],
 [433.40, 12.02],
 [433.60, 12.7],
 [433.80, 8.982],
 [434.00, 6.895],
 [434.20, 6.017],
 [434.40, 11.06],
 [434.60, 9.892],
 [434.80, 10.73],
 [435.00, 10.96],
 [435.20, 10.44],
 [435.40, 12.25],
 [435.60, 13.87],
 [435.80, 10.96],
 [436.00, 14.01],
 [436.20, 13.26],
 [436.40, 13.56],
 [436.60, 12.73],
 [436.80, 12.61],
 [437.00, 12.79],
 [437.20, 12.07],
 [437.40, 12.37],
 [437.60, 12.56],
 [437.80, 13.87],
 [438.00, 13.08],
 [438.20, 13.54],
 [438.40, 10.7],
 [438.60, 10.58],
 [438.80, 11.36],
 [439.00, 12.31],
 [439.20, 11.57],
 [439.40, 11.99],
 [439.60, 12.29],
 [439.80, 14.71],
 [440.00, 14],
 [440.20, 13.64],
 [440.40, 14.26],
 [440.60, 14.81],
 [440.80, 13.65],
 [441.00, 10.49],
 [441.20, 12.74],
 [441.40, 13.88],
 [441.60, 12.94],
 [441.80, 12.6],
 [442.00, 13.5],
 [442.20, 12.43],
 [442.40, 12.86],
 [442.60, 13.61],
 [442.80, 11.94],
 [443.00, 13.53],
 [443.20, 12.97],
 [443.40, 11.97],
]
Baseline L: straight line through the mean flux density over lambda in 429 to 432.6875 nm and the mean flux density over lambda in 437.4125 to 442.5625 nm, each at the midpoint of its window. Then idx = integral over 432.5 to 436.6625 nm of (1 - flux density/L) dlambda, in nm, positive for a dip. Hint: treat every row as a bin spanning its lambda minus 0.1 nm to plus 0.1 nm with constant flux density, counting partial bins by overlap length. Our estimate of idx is 0.19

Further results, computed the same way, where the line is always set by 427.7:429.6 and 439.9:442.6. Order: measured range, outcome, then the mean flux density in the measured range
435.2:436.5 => -0.04 nm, 12.8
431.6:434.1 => 0.24 nm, 10.8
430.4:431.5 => 0.13 nm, 10.3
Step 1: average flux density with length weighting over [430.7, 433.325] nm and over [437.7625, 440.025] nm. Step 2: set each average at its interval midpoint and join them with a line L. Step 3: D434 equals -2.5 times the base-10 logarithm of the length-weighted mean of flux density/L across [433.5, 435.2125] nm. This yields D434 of 0.18 mag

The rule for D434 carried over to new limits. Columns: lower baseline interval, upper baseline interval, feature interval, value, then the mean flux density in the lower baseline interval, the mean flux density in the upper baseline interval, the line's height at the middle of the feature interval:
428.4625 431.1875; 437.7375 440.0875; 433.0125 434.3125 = 0.167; 10.2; 12.5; 11.2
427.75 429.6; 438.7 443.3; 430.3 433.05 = 0.081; 11.4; 13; 11.8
